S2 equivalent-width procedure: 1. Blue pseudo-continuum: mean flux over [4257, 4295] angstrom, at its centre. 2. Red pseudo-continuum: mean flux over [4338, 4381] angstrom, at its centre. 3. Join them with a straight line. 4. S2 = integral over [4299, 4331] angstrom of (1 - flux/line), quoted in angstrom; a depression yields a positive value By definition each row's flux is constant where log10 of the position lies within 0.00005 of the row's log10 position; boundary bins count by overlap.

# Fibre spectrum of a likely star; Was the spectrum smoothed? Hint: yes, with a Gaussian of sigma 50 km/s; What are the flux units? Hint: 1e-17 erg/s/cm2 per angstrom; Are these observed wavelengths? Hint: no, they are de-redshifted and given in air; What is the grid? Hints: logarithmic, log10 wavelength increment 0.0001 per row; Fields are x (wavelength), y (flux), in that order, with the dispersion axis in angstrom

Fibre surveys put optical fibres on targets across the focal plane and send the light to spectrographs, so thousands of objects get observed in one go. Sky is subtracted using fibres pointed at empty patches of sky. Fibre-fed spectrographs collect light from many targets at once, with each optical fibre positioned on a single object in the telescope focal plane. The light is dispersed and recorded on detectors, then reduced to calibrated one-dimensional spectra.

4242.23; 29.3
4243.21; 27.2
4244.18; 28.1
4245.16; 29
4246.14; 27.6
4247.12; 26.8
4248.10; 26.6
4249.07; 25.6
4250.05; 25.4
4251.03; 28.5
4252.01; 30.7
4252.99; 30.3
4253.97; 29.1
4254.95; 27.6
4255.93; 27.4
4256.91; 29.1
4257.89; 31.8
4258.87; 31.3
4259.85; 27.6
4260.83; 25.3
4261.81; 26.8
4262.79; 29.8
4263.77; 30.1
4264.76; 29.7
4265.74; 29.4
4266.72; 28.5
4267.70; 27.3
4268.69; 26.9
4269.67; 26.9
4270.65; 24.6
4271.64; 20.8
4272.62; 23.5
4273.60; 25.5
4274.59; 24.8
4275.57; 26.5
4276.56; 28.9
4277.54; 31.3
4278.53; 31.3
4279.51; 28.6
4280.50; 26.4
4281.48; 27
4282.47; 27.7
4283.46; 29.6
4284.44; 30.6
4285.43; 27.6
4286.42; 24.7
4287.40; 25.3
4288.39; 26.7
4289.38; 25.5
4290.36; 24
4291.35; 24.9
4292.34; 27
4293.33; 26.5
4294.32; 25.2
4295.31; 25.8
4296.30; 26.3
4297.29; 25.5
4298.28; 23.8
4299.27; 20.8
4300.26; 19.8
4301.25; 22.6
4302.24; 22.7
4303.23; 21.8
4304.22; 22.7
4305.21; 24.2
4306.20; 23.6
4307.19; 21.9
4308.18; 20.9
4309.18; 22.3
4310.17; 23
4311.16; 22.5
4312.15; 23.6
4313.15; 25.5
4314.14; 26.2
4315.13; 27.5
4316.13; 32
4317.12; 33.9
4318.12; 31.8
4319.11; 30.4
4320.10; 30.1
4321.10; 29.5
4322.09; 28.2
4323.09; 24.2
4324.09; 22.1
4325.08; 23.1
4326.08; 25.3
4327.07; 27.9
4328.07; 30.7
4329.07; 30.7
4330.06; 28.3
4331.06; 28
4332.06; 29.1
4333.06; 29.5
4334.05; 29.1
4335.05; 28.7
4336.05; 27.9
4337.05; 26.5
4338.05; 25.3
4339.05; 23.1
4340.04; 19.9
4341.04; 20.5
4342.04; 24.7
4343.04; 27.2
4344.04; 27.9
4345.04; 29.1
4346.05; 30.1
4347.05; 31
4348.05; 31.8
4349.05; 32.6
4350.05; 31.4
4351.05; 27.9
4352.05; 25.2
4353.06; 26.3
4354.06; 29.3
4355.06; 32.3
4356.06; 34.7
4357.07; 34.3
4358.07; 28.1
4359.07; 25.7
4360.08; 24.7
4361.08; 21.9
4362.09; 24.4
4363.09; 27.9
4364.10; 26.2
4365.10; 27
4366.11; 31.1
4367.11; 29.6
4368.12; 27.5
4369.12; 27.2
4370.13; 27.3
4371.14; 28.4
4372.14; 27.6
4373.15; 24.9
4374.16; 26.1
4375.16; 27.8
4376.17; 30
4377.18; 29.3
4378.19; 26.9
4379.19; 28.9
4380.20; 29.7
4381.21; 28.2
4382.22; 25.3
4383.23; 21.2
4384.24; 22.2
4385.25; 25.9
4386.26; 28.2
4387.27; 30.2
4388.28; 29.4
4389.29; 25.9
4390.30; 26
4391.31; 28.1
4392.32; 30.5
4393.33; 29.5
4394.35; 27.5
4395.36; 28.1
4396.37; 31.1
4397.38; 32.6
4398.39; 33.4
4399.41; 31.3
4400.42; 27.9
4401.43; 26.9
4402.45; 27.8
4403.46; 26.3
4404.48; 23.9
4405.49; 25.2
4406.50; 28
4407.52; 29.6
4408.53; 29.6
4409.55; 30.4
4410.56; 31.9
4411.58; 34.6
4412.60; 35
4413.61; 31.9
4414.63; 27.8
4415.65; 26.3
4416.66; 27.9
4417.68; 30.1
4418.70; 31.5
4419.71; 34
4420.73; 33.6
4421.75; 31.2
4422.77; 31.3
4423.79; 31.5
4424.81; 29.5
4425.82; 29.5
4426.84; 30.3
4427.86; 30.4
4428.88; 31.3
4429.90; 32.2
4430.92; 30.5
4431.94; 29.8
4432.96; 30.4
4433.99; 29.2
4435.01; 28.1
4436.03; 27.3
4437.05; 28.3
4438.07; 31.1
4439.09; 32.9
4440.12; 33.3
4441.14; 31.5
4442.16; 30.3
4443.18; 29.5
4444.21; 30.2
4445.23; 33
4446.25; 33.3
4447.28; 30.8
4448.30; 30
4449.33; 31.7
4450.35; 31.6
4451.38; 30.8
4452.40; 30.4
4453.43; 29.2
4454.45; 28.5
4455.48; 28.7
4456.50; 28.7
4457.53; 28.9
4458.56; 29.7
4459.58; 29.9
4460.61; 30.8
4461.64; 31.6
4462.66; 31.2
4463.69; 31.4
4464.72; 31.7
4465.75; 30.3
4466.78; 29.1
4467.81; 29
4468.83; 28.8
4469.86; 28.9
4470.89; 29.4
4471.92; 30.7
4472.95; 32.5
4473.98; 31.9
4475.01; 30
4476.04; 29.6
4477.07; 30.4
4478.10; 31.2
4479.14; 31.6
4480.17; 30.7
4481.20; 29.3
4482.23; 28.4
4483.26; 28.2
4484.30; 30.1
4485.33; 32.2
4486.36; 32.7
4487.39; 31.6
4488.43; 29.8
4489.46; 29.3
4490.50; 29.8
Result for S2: 2.1 angstrom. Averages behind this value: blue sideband 27.3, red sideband 27.8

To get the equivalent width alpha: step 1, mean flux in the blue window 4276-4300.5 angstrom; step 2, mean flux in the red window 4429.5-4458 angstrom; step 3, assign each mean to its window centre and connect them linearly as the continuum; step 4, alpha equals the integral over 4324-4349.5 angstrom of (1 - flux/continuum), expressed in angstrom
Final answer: 0.29 angstrom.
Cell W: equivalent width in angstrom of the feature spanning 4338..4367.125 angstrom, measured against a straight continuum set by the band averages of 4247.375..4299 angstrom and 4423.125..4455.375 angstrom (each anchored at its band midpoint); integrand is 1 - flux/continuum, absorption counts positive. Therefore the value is 1.1 angstrom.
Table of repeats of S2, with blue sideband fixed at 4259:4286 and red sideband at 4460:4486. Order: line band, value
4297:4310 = 2.6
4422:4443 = -0.4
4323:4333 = 0.4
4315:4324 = -0.4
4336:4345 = 1.2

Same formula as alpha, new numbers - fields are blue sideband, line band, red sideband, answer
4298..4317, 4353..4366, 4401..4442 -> -0.7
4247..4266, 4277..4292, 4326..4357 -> 0.5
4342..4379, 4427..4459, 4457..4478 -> -0.6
